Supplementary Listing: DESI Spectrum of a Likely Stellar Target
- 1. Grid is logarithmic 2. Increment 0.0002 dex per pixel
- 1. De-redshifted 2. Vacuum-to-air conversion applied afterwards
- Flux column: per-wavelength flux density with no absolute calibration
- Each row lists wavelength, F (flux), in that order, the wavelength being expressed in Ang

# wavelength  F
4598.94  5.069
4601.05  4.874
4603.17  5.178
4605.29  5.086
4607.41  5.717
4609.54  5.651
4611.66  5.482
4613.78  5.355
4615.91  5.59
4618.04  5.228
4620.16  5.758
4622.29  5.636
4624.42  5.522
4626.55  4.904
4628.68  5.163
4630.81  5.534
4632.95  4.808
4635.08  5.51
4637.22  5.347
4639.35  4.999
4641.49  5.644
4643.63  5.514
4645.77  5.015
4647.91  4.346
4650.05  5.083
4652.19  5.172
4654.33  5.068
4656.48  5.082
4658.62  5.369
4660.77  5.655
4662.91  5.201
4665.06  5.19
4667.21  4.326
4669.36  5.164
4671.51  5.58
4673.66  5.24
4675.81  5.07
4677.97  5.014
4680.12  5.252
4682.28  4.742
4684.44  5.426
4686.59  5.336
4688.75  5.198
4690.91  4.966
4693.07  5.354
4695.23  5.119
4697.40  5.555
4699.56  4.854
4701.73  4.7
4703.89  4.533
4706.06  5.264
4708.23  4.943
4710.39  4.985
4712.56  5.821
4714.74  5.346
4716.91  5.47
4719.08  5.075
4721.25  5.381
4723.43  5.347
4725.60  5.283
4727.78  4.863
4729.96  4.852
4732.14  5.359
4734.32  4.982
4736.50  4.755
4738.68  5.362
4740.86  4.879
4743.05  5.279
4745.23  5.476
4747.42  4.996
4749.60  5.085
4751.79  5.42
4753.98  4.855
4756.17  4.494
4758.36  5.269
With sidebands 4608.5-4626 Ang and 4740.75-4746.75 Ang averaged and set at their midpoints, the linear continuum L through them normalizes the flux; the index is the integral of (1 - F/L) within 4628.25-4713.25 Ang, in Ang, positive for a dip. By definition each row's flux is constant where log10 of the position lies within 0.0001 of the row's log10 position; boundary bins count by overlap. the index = 3.91 Ang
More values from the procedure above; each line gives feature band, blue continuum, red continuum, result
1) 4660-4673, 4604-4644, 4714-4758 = 0.28 Ang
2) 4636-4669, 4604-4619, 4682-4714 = 0.98 Ang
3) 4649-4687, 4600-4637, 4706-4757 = 0.73 Ang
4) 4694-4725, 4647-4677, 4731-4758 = -0.47 Ang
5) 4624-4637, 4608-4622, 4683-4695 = 0.55 Ang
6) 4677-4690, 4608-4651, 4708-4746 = 0.21 Ang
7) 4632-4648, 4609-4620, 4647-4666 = 0.22 Ang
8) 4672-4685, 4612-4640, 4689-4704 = -0.01 Ang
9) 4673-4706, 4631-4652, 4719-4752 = 0.36 Ang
